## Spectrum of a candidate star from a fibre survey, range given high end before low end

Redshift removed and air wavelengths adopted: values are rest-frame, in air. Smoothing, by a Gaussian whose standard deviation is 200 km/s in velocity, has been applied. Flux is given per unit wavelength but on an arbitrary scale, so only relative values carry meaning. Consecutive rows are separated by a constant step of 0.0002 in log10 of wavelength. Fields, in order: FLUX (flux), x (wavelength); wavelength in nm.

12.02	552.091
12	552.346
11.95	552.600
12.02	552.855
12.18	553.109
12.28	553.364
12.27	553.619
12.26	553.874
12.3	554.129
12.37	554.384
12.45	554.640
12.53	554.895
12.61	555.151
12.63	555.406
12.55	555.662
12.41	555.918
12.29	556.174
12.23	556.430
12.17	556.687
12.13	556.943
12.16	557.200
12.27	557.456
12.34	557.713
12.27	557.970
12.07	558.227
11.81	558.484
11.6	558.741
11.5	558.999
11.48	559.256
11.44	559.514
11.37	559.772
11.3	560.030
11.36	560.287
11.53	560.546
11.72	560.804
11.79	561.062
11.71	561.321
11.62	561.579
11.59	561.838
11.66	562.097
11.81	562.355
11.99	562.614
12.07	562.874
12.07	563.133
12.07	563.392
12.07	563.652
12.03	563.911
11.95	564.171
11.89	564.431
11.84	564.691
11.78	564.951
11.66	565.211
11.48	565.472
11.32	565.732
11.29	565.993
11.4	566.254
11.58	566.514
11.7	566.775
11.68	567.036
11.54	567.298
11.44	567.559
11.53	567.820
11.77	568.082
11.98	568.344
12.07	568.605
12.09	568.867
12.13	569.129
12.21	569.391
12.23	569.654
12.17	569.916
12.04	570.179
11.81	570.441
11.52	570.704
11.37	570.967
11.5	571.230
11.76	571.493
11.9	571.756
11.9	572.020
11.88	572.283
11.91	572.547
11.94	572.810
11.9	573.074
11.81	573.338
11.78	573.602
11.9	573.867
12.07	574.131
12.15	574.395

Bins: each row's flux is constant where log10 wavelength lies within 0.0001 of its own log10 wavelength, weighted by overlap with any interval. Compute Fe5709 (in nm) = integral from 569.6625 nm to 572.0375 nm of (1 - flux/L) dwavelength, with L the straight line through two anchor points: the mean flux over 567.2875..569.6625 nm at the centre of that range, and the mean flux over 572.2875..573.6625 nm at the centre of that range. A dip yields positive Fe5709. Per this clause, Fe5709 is 0.02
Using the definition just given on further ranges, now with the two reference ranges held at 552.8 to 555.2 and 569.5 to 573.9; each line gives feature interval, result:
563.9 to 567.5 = 0.111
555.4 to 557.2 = -0.007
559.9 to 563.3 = 0.114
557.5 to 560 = 0.089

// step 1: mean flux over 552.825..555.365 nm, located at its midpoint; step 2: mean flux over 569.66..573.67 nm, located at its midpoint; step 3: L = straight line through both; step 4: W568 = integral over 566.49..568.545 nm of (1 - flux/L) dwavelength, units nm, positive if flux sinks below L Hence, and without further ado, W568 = 0.05 nm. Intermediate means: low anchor 12.4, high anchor 11.8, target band 11.7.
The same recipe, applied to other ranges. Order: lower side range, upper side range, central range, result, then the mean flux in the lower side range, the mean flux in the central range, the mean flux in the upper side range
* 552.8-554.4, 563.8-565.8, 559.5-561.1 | 0.06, 12.2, 11.5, 11.8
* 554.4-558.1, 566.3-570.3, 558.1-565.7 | 0.25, 12.4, 11.7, 11.9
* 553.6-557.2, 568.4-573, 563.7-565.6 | 0.04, 12.4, 11.8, 11.9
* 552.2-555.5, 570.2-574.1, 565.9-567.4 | 0.05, 12.3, 11.5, 11.8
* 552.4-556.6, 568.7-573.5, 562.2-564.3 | 0.02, 12.3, 12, 11.9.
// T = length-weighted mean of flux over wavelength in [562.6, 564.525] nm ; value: 12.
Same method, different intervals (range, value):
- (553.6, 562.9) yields 12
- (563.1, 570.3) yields 11.8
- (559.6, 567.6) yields 11.7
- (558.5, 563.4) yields 11.7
